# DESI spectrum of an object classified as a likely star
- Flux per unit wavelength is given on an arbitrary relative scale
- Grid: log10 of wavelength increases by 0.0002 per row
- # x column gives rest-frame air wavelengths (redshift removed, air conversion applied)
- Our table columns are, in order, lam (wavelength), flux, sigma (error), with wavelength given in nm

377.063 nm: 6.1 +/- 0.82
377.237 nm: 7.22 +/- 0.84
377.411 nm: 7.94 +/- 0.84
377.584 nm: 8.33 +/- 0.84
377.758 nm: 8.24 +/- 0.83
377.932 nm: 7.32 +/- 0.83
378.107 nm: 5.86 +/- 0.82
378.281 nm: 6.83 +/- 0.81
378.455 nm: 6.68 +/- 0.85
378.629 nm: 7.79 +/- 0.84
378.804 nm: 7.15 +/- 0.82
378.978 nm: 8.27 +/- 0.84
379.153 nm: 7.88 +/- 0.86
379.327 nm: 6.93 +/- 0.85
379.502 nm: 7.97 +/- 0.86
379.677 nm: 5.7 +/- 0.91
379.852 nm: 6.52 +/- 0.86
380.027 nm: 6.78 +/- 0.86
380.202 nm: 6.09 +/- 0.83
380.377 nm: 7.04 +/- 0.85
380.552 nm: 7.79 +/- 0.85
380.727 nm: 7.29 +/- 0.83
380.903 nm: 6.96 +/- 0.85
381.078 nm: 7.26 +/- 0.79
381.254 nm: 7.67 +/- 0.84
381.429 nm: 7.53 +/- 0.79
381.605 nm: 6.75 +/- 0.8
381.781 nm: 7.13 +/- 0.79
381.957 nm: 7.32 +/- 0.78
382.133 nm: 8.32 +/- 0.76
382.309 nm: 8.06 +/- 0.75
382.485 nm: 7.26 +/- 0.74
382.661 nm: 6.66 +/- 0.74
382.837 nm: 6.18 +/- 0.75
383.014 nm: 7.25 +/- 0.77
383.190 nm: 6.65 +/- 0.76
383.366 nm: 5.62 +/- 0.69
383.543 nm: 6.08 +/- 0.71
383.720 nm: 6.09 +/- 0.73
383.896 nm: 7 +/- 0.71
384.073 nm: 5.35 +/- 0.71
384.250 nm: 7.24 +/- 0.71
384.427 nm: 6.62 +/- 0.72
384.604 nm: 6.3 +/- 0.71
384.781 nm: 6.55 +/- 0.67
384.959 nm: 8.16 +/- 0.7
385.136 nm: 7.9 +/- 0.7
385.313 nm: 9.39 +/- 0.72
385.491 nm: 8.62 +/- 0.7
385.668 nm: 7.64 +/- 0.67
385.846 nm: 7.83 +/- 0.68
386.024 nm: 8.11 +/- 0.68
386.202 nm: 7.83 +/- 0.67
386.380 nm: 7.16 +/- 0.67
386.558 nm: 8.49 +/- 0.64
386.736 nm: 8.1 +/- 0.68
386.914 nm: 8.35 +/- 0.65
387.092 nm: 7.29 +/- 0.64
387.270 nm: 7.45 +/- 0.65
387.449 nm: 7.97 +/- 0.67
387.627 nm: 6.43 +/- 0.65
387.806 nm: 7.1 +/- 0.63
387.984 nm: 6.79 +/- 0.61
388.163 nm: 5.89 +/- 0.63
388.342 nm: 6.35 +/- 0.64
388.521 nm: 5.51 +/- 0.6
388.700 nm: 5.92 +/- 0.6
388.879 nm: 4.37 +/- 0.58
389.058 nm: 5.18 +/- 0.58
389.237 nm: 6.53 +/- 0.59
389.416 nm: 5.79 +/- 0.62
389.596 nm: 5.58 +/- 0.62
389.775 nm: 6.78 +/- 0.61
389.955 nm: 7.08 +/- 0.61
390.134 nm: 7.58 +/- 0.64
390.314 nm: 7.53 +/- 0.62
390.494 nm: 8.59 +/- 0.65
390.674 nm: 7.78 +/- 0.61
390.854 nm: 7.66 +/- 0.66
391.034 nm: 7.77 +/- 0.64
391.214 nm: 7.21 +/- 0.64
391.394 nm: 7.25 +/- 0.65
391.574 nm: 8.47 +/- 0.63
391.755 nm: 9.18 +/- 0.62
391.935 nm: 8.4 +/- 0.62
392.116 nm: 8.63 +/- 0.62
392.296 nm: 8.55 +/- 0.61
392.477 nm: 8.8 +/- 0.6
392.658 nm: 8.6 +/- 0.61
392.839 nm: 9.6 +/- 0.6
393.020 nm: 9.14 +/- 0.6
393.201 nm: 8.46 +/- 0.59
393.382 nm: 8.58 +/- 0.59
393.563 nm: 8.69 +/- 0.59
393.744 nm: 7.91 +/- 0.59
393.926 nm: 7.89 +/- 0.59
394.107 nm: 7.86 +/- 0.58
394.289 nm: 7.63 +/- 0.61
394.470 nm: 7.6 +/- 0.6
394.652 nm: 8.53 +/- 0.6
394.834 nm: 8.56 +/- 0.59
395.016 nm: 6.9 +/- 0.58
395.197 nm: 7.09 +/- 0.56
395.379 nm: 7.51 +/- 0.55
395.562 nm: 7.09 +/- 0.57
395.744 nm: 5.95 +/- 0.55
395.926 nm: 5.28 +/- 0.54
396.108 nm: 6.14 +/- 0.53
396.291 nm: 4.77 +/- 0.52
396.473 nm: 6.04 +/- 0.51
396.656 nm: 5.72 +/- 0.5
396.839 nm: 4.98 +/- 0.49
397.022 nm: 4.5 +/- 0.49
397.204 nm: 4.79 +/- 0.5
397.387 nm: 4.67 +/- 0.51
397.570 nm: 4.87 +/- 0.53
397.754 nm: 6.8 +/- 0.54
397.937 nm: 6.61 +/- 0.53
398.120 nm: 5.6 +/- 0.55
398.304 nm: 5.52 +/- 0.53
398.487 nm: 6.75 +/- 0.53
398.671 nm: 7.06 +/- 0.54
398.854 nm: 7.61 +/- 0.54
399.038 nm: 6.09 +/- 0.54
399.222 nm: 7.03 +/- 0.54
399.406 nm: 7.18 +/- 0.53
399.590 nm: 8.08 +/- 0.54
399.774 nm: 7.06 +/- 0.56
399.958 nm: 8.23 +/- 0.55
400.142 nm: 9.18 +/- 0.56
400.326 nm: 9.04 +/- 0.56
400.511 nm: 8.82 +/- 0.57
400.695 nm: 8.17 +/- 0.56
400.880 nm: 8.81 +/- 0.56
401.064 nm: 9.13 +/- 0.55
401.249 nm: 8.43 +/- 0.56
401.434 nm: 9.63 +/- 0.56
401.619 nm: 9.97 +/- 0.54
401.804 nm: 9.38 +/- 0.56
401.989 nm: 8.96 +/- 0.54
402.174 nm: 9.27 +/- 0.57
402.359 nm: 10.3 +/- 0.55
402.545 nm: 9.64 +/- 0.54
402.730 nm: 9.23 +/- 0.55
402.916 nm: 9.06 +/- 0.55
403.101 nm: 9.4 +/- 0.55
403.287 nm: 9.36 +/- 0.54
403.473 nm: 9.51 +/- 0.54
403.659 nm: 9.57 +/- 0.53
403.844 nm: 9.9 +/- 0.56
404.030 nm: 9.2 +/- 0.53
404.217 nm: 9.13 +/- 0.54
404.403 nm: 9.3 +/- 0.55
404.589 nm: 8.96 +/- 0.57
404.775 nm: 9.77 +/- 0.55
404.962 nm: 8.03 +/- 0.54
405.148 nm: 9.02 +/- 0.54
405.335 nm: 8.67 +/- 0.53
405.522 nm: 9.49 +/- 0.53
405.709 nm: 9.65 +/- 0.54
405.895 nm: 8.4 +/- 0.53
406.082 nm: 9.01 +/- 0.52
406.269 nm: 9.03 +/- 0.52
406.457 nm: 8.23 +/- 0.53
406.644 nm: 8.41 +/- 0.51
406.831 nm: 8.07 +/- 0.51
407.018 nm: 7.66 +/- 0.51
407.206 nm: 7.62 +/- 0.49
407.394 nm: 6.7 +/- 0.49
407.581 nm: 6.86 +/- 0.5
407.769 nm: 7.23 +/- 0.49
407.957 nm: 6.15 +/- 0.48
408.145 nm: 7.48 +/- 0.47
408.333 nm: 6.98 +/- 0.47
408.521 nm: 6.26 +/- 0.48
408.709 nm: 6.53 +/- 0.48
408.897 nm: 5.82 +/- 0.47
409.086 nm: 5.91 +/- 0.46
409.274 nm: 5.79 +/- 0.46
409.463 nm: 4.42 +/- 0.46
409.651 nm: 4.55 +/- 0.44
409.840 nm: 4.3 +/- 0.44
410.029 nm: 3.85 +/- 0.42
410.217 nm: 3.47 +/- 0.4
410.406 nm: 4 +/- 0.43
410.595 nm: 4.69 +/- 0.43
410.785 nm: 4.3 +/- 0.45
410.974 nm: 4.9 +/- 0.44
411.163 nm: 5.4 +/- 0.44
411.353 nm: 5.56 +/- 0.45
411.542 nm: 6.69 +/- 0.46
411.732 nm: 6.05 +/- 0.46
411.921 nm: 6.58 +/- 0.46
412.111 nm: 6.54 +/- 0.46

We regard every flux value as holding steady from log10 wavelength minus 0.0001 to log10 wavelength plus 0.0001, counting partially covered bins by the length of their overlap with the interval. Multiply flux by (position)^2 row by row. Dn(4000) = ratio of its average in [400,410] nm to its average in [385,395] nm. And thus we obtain 1.2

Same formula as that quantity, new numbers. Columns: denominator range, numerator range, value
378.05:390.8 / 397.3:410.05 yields 1.23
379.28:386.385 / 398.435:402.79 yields 1.30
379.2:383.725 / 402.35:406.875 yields 1.47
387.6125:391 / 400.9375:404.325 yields 1.53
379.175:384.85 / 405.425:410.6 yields 1.11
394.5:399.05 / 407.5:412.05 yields 0.95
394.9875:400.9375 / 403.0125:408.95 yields 1.30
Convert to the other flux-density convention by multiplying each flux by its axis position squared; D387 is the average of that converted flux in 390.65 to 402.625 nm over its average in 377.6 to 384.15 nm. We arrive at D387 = 1.18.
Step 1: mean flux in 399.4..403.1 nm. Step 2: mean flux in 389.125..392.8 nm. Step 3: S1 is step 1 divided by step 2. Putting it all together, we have 1.16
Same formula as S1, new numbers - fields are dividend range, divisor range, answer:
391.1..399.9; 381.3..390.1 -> 1.03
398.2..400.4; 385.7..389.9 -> 1.08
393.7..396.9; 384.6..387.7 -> 0.88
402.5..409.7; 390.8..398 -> 1.11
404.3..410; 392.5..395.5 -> 0.91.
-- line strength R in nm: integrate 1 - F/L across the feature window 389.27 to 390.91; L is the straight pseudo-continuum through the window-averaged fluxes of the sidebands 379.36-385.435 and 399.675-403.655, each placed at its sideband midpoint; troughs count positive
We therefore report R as 0.15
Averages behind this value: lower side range 7.02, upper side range 9.09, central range 7.12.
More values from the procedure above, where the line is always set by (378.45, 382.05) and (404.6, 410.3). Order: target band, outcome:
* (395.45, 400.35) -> 0.540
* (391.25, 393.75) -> -0.497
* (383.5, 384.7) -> 0.130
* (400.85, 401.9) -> -0.309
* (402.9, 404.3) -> -0.444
